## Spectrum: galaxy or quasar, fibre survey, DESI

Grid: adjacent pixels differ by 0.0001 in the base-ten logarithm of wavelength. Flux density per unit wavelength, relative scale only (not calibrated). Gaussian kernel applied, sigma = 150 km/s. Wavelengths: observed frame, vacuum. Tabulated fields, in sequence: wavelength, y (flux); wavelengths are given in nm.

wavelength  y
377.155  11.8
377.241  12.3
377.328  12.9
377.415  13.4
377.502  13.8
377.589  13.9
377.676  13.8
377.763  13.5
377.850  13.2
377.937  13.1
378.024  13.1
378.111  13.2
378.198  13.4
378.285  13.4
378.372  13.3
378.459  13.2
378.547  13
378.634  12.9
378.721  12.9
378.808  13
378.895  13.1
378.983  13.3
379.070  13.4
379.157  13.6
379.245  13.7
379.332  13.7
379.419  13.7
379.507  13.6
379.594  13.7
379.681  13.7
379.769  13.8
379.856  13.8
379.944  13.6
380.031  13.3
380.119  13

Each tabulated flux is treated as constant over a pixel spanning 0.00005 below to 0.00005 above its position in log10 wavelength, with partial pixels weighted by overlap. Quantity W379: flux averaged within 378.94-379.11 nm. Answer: 13.4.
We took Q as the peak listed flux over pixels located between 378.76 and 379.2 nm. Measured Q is 13.6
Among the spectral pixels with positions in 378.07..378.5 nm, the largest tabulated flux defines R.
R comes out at 13.4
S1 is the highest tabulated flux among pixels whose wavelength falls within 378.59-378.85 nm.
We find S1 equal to 13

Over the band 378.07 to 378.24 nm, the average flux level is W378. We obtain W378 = 13.3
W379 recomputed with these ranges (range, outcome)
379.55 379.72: 13.8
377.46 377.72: 13.8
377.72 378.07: 13.2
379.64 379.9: 13.7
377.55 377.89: 13.6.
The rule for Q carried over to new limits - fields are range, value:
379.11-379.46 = 13.7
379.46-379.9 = 13.8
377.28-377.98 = 13.9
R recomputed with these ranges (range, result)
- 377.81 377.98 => 13.2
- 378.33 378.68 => 13.3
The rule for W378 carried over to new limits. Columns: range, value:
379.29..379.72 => 13.7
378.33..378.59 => 13.1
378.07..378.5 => 13.3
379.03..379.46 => 13.6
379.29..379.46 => 13.7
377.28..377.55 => 13.3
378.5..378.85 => 12.9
